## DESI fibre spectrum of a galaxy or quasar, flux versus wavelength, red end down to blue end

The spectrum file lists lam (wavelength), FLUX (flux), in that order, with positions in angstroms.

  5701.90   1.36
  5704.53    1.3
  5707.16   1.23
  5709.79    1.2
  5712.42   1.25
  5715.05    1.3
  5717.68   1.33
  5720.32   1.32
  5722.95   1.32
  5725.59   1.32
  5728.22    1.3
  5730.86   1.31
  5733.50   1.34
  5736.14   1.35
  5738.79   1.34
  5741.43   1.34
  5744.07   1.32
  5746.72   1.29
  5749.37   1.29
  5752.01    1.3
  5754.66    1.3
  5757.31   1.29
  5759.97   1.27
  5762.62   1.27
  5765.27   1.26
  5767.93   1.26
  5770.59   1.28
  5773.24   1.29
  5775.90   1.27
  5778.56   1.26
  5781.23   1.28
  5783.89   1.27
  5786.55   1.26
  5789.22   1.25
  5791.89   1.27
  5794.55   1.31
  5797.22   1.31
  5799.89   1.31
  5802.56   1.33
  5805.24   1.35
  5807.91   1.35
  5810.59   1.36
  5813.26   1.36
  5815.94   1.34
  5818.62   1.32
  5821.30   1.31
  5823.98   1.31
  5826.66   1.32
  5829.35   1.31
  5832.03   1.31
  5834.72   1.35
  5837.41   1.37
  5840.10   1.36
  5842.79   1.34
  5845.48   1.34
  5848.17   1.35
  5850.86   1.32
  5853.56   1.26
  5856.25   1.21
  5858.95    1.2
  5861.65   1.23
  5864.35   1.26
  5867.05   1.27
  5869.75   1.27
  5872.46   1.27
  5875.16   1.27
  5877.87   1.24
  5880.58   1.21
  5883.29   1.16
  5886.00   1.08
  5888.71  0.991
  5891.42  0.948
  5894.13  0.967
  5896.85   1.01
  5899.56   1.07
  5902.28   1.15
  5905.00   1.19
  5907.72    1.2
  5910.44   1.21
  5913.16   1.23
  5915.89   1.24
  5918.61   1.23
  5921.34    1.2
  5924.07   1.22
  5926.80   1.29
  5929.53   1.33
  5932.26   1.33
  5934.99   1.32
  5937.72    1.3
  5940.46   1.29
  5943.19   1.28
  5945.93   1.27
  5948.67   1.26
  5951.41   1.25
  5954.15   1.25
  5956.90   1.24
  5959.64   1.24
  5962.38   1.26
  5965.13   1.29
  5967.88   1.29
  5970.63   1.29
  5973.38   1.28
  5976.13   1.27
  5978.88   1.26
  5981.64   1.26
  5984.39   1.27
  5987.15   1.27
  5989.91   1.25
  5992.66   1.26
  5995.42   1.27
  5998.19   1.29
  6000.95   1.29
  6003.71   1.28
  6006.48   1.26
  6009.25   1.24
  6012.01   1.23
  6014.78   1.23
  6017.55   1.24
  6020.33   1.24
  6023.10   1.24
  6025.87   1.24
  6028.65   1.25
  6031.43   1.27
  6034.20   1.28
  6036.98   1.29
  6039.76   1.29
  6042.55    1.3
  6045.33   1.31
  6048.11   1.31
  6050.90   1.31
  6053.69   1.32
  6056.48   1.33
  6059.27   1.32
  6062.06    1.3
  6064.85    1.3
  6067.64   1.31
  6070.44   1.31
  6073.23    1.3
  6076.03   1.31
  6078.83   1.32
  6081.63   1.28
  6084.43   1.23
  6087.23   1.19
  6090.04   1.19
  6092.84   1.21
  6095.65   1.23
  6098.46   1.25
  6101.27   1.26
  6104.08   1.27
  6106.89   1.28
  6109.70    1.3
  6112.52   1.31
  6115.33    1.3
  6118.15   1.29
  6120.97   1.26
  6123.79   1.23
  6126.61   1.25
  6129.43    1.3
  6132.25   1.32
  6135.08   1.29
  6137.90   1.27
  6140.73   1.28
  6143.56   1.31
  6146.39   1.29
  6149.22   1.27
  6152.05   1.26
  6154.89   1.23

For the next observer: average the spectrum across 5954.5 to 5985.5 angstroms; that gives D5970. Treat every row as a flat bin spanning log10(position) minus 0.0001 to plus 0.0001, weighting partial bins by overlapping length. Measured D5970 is 1.27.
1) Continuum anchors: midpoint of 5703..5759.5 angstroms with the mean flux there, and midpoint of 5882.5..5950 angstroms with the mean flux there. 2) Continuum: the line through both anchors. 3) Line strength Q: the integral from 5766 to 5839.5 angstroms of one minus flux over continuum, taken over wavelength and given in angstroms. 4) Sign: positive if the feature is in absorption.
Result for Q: -2.9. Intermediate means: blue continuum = 1.3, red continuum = 1.19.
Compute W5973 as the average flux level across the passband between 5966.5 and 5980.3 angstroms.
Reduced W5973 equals 1.28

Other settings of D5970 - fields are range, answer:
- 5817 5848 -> 1.33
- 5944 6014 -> 1.26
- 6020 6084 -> 1.29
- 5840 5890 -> 1.24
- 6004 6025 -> 1.24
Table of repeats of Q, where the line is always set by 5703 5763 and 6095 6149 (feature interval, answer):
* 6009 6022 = 0.5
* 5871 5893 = 2.5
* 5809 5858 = -1.1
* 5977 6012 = 0.6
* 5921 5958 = 0.4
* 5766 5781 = 0.3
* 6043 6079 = -0.8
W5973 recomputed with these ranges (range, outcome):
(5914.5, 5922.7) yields 1.22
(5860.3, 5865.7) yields 1.25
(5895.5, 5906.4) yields 1.11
